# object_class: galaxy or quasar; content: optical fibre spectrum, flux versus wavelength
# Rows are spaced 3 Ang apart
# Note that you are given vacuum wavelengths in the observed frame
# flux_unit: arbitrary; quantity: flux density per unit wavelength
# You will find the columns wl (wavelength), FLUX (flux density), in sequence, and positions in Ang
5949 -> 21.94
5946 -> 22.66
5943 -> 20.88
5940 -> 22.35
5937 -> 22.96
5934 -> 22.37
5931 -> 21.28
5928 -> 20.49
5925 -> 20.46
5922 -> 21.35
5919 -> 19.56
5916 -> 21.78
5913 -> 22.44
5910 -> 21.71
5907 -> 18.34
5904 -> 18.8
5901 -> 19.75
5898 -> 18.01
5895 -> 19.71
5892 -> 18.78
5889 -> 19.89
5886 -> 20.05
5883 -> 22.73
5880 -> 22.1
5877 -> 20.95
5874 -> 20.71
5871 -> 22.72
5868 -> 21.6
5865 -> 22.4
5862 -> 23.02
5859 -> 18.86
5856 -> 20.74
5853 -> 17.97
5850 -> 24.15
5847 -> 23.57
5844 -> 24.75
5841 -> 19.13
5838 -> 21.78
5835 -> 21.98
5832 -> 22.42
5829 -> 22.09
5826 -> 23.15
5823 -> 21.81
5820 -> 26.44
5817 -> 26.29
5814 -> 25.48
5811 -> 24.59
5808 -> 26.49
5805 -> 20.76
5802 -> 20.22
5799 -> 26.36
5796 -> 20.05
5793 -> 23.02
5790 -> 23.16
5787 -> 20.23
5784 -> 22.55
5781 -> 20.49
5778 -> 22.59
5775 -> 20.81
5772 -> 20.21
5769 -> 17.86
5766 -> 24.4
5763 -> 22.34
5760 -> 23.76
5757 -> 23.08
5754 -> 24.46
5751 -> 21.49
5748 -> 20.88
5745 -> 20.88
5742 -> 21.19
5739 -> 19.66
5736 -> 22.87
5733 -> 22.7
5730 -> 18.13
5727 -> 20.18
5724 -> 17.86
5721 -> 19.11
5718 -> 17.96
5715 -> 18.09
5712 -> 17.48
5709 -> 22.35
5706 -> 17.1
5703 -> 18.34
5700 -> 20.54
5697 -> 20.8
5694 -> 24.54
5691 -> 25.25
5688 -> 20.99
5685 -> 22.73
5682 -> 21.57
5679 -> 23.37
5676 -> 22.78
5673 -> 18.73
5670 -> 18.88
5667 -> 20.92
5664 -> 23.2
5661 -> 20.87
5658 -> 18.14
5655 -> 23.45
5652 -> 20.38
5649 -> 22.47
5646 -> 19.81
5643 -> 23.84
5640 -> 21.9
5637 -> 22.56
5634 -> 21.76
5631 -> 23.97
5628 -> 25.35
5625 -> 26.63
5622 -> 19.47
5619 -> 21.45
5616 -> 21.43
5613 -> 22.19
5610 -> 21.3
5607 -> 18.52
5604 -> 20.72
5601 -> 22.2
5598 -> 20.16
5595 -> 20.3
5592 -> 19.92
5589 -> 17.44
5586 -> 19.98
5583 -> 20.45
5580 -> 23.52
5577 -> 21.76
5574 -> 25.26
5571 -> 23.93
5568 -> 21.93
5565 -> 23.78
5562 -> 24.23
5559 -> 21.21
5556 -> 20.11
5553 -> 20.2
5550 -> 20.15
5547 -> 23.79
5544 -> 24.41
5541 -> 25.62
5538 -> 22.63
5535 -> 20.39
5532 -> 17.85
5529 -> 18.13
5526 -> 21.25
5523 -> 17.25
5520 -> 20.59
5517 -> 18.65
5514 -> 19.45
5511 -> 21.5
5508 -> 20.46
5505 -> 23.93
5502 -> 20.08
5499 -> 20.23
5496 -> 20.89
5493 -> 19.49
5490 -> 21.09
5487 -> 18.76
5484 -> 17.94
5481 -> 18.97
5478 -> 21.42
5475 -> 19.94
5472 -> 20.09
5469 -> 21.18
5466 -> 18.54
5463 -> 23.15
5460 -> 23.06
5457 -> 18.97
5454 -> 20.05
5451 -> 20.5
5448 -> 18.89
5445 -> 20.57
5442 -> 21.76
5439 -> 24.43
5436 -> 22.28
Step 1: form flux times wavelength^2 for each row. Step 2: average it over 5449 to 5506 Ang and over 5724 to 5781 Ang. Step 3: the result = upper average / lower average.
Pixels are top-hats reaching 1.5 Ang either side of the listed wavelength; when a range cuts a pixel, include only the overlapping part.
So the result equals 1.2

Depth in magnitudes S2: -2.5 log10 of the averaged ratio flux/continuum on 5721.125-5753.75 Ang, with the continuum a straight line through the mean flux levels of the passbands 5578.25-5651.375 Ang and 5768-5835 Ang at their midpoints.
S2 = 0.080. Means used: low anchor 21.5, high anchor 22.6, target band 20.7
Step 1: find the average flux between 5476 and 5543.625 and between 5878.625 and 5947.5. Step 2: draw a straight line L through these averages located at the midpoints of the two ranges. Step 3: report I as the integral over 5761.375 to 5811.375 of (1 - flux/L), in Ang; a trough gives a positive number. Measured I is -3.41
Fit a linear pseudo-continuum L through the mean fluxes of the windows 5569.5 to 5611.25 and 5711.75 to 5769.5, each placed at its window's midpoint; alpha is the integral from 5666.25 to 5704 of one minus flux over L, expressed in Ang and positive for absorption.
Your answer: -1.1 Ang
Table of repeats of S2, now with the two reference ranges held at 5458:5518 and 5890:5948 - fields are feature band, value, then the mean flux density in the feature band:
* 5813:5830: -0.17 mag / 24.2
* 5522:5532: 0.09 mag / 18.8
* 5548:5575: -0.09 mag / 22.3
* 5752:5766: -0.14 mag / 23.4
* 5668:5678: 0.01 mag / 20.3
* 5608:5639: -0.10 mag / 22.5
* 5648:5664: -0.03 mag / 21.2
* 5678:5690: -0.08 mag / 22.2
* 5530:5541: -0.02 mag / 20.9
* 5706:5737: 0.06 mag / 19.5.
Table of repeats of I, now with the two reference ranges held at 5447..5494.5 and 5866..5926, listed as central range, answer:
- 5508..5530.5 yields 0.65 Ang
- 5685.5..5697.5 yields -1.58 Ang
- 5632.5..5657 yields -1.95 Ang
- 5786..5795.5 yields -0.71 Ang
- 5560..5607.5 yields -3.07 Ang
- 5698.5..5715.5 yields 1.13 Ang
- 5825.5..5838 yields -1.07 Ang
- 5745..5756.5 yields -0.97 Ang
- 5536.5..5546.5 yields -1.96 Ang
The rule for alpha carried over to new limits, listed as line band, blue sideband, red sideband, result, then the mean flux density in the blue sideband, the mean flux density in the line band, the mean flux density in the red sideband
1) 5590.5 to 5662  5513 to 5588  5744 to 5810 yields 0.2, 21.4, 21.6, 22.1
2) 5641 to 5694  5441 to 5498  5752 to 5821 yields 0.4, 20.3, 21.7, 22.8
